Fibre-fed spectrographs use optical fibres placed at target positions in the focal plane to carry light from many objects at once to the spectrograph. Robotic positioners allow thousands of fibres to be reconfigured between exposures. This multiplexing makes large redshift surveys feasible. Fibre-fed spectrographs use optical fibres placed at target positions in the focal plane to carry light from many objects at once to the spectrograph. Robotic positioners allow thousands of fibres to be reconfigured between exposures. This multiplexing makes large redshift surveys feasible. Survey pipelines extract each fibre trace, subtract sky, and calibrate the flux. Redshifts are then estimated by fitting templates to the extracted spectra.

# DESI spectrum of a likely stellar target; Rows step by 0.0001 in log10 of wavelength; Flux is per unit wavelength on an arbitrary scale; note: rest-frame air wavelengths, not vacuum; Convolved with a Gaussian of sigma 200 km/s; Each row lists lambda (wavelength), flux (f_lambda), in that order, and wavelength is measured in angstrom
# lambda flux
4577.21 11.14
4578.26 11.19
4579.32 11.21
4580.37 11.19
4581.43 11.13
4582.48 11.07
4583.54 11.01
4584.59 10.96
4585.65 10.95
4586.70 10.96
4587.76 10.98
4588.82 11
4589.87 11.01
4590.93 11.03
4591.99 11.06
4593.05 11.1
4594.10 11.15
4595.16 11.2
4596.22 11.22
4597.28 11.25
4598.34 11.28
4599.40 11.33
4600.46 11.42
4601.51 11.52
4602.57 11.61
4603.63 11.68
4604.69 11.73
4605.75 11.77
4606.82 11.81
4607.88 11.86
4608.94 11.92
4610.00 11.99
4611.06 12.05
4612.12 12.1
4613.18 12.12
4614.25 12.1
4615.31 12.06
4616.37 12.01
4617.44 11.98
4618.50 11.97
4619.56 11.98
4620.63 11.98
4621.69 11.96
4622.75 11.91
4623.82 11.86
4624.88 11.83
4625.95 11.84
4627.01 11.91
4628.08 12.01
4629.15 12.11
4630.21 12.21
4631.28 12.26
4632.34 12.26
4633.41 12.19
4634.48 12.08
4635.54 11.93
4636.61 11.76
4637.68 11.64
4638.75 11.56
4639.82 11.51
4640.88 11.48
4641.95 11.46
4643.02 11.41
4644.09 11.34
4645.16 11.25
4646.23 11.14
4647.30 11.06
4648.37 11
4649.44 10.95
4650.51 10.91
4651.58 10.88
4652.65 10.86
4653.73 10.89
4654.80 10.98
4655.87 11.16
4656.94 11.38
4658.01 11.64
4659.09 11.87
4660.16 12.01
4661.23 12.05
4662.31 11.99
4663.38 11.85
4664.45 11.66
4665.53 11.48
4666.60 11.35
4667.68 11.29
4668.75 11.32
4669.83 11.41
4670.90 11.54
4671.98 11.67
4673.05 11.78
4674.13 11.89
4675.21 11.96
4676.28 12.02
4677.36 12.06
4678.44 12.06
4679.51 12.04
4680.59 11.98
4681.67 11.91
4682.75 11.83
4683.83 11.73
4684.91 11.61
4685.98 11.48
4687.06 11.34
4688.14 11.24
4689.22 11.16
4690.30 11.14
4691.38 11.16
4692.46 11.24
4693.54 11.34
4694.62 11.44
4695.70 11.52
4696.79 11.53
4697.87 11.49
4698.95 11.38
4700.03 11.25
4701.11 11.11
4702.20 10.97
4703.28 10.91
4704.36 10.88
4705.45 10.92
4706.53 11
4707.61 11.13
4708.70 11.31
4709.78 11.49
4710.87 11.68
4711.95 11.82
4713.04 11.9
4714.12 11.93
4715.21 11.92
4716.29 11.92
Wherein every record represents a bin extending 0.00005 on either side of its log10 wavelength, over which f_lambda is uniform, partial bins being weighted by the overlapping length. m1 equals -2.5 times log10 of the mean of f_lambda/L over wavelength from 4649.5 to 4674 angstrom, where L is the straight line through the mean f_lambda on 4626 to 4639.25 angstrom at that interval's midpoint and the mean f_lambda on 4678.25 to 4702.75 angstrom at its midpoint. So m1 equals 0.03 mag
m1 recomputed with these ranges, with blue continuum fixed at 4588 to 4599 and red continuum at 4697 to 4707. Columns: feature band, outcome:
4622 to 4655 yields -0.04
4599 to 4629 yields -0.07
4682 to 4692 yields -0.03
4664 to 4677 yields -0.05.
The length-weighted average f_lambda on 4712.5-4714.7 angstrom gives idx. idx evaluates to 11.9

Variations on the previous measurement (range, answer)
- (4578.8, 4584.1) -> 11.1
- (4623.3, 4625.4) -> 11.9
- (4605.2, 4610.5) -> 11.9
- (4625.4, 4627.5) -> 11.9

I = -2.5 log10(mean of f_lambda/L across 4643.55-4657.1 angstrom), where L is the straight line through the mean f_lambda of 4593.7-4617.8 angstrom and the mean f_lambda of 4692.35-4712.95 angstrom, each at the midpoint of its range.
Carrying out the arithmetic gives 0.044 mag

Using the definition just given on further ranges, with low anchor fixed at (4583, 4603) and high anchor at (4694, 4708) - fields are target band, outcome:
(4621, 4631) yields -0.08 mag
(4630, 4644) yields -0.06 mag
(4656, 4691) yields -0.05 mag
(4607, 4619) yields -0.08 mag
